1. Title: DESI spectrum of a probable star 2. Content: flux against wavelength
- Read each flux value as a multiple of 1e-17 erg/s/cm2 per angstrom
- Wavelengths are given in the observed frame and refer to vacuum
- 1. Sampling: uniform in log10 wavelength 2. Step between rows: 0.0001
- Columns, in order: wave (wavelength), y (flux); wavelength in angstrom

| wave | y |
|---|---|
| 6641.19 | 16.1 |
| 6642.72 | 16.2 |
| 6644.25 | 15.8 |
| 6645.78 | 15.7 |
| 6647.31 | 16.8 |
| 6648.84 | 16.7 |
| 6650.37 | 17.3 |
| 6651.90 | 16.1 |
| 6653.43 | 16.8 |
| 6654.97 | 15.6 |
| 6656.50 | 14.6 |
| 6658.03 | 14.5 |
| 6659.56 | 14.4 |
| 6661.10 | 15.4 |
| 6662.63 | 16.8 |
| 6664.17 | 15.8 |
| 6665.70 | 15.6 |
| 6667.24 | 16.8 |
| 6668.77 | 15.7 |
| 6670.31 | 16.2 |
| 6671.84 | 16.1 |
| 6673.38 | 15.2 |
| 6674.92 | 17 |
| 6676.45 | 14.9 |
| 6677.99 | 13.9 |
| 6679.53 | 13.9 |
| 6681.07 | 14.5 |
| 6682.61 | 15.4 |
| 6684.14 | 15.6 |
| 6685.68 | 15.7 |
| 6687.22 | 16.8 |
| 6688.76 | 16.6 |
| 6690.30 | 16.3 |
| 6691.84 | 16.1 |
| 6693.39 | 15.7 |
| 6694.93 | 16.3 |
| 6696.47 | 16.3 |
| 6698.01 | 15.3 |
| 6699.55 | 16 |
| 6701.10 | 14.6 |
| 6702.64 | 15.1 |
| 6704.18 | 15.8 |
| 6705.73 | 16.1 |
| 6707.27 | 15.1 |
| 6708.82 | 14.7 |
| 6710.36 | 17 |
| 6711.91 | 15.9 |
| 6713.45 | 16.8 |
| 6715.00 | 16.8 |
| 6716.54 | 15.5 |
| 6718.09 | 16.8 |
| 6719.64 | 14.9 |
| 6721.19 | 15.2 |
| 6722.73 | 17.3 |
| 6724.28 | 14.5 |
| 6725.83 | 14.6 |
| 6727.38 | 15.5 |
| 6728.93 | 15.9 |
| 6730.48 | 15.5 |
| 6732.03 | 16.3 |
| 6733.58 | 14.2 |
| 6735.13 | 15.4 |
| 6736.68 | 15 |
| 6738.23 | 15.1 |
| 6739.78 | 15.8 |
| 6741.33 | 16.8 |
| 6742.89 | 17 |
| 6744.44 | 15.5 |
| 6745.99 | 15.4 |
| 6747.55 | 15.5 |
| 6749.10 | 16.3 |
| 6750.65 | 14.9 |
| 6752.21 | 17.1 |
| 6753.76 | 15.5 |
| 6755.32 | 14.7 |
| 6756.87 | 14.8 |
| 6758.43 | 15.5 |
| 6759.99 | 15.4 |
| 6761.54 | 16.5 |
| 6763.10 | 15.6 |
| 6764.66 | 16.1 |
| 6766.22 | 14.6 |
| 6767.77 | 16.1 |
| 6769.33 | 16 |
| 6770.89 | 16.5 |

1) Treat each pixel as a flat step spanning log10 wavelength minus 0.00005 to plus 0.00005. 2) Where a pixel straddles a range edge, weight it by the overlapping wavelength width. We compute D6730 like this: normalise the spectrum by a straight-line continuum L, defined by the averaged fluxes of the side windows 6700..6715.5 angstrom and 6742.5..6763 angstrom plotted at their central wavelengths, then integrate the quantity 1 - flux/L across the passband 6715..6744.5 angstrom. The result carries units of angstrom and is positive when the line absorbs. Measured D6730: 0.1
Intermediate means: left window 15.8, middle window 15.7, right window 15.7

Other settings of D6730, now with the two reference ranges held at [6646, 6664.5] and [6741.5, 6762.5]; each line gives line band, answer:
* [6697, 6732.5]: 0.2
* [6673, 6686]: 0.6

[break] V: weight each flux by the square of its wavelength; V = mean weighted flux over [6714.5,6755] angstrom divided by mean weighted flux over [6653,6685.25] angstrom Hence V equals 1.04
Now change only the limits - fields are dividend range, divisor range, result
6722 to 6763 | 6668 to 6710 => 1.02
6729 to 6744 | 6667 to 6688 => 1.03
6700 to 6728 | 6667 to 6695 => 1.01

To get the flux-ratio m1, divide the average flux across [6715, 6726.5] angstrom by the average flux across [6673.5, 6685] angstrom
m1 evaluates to 1.0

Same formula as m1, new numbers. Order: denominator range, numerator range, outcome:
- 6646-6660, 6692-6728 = 0.99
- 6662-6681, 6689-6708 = 1.01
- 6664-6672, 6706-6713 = 0.98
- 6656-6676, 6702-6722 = 1.01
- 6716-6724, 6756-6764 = 0.98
